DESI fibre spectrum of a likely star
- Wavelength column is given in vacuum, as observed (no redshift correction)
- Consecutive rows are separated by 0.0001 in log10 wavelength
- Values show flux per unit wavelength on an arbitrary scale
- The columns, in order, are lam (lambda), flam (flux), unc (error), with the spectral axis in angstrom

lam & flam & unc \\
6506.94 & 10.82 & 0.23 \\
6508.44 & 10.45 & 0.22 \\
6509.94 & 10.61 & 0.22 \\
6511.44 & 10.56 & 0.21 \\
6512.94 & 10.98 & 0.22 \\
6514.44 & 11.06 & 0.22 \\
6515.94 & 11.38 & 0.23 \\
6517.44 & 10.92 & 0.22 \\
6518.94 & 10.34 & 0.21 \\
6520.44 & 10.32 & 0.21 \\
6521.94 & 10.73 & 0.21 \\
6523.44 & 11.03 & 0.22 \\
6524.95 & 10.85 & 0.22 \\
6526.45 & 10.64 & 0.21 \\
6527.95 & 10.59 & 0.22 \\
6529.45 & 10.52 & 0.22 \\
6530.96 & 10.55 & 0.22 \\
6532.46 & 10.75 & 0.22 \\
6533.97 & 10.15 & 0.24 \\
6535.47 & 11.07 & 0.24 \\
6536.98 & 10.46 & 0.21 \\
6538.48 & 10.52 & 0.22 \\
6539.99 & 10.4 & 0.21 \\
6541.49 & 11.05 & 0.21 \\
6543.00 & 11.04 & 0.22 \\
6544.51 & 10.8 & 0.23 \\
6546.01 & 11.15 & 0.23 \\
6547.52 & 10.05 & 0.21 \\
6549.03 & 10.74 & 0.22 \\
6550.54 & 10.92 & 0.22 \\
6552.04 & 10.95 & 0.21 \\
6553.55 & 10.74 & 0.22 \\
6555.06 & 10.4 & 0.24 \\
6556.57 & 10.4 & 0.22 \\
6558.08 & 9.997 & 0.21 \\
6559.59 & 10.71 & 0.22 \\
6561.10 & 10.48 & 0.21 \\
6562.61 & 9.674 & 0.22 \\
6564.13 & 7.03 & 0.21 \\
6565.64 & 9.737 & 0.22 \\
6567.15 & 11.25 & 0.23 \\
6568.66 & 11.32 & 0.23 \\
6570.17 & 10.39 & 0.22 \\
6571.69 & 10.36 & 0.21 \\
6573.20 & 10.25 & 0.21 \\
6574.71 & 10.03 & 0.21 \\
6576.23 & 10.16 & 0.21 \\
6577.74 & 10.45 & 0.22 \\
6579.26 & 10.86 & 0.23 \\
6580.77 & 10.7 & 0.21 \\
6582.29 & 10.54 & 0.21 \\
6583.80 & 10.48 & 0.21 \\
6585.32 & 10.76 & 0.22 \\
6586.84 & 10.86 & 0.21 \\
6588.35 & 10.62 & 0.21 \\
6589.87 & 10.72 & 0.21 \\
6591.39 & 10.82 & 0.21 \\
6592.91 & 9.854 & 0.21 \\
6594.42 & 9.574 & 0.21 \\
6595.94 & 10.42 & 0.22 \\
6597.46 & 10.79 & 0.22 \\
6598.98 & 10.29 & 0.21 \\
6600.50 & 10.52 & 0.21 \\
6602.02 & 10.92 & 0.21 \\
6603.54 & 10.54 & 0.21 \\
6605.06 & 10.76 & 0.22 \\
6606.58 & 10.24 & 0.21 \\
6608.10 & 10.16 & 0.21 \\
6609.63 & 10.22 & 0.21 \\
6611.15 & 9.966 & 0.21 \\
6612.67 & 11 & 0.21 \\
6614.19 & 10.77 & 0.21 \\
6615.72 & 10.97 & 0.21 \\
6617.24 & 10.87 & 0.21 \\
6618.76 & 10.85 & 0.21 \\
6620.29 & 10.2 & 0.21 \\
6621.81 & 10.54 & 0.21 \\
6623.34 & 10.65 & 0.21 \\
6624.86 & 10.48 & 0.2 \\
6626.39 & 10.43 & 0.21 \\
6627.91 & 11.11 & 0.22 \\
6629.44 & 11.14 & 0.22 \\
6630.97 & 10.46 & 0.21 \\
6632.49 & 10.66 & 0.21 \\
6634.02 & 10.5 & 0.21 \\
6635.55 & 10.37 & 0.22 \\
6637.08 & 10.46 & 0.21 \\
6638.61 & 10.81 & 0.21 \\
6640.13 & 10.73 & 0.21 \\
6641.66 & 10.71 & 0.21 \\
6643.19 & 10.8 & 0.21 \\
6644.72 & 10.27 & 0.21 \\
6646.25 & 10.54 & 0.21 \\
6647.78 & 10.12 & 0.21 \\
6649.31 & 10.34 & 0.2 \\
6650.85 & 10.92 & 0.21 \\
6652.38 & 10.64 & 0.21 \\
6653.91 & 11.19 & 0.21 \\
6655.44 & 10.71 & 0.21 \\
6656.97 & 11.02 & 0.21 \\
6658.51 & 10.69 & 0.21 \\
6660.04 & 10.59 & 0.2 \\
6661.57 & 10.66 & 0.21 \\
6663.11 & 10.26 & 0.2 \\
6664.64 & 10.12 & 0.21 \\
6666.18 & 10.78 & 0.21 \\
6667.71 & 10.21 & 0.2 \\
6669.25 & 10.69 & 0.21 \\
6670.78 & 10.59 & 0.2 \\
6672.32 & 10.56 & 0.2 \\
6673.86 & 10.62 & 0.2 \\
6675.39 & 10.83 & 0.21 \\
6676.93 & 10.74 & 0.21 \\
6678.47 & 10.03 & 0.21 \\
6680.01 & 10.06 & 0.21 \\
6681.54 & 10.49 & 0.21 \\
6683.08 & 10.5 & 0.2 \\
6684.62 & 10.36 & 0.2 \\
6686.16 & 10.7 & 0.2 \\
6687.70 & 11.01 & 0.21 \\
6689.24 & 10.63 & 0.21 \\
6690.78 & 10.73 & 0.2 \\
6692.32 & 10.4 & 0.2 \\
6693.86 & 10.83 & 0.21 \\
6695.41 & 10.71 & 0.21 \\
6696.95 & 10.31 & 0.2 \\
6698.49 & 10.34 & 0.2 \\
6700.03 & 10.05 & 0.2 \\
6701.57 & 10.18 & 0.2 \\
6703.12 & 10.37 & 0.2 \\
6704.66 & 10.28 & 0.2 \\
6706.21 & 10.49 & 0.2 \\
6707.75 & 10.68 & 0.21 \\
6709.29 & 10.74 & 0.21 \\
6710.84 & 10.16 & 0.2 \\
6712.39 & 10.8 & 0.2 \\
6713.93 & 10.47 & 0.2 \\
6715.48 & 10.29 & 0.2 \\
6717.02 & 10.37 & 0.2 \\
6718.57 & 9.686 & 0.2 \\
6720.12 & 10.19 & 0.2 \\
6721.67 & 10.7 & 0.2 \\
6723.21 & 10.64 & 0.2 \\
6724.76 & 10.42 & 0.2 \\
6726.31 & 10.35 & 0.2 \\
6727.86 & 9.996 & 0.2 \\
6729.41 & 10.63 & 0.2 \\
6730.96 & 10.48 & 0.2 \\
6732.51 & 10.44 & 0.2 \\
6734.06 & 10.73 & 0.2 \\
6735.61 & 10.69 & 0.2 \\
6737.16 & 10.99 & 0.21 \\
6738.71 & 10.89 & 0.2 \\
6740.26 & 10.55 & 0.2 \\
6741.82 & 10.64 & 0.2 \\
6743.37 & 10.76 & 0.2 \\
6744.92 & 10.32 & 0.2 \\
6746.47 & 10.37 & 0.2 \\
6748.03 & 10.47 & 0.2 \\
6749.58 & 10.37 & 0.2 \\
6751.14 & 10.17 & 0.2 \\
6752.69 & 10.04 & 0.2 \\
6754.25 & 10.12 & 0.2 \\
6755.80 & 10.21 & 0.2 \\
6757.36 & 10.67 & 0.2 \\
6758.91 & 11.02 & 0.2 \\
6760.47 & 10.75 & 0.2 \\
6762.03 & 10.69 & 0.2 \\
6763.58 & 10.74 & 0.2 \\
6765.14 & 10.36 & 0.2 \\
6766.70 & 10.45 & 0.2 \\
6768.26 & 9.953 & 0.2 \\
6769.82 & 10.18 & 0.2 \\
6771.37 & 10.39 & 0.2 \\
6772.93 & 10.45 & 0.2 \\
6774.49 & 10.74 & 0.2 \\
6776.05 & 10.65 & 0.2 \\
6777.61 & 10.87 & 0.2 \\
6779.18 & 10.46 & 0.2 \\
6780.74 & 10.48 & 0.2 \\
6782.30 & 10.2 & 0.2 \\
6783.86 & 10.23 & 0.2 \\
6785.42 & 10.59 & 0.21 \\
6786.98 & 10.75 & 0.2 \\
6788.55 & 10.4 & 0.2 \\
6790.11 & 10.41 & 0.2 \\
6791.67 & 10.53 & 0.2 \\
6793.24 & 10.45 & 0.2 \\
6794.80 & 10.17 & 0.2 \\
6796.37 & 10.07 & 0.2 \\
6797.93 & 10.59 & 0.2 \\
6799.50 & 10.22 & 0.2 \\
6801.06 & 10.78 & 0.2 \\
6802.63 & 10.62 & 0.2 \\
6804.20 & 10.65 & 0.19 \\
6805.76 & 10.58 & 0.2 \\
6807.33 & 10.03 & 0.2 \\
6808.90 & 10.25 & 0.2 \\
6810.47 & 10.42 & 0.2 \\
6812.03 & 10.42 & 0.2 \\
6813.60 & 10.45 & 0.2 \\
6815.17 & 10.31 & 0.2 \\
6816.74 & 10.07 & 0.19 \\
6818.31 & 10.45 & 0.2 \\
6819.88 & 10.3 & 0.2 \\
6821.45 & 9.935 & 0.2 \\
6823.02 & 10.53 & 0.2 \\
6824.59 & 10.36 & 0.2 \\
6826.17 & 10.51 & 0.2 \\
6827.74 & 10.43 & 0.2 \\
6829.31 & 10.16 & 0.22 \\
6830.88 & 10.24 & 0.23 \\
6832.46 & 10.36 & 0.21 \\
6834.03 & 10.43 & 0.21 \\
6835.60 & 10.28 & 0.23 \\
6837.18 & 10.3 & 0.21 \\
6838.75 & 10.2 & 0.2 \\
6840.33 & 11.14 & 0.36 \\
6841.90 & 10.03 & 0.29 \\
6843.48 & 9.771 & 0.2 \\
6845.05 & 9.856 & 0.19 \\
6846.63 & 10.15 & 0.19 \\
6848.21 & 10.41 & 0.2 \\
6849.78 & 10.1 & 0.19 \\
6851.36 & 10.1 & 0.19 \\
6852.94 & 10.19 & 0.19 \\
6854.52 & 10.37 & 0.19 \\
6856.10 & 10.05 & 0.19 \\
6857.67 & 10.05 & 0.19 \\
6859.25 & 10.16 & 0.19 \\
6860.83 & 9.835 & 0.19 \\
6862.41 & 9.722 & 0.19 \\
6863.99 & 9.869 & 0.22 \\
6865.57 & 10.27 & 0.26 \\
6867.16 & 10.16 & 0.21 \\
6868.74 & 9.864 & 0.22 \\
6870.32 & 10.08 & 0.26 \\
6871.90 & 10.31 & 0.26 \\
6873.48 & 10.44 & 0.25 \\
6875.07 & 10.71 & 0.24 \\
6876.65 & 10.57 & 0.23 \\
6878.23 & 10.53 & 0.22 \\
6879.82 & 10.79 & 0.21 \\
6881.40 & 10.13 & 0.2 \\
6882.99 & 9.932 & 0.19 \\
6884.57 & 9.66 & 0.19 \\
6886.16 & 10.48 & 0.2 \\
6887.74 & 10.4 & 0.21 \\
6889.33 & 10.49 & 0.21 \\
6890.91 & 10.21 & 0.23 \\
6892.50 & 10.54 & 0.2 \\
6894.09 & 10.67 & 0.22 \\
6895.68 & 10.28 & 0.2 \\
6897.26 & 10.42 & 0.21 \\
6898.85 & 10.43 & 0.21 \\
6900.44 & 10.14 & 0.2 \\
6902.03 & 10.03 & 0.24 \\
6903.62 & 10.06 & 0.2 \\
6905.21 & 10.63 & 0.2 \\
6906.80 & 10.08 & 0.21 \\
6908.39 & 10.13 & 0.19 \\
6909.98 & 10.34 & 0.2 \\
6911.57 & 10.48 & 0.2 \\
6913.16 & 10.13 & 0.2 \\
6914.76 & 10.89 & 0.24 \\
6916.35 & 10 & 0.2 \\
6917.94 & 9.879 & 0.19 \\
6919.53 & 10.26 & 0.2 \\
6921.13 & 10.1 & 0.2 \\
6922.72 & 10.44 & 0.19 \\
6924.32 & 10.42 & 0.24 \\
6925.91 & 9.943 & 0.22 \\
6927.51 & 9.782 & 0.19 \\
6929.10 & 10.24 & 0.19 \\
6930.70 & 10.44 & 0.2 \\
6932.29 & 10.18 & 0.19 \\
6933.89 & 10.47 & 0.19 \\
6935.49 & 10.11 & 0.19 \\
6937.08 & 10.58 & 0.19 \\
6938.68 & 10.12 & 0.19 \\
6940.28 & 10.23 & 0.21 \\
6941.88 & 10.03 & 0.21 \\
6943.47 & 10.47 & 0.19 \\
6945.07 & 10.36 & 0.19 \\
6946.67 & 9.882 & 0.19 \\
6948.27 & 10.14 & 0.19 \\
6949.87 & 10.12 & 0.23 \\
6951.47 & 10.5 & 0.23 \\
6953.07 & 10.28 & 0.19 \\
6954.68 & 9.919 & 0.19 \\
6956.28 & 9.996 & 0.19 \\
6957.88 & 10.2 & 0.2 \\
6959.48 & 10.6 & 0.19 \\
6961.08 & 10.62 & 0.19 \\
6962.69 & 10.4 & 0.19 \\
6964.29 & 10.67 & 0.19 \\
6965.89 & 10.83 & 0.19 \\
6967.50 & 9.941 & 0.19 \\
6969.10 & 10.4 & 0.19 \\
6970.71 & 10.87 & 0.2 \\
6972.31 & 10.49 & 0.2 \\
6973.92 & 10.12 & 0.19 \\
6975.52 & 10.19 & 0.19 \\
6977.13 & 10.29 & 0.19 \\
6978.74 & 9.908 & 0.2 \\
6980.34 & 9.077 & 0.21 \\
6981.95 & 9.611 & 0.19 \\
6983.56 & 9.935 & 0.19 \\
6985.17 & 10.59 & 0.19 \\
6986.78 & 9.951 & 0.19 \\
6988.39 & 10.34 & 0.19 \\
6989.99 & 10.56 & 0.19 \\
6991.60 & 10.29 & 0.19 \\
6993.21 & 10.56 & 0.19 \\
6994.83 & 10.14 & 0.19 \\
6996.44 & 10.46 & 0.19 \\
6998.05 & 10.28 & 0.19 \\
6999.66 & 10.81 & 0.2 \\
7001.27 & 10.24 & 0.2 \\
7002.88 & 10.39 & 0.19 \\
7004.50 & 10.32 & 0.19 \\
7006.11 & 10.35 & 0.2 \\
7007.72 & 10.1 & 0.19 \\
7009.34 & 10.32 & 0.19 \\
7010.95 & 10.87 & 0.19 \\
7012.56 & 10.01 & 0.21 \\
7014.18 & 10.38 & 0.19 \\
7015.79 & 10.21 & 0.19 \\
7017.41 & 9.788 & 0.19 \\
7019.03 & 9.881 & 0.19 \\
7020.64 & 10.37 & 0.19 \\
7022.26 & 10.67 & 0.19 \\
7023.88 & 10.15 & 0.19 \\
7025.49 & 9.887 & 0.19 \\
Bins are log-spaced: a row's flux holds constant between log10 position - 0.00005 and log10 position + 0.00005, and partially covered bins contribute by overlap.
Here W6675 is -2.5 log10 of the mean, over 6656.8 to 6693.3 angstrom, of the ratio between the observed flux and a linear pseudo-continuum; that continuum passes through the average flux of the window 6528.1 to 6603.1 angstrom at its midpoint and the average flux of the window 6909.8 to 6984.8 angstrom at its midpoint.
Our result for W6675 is -0.01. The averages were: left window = 10.5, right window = 10.2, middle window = 10.5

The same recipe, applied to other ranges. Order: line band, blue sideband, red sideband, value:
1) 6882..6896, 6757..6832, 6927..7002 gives 0.01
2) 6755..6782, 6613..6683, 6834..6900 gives -0.01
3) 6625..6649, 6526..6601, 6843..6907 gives -0.02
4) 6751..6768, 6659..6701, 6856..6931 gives -0.01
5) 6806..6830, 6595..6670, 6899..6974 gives 0.01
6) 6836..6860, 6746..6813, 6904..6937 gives 0.02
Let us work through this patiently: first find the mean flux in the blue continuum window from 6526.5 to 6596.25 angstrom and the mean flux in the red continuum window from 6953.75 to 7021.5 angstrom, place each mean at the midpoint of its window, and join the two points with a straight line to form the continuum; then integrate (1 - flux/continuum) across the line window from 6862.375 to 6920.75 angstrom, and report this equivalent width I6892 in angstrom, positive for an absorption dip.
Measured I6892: 0.2 angstrom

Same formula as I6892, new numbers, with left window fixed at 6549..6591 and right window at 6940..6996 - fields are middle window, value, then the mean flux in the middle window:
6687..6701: -0.26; 10.6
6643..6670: -0.54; 10.6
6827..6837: -0.01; 10.3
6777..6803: -0.34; 10.5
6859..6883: 0.15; 10.2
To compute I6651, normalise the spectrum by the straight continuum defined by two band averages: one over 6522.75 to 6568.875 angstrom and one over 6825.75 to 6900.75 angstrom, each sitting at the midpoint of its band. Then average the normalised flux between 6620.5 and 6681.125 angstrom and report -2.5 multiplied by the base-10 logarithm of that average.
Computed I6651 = -0.02 mag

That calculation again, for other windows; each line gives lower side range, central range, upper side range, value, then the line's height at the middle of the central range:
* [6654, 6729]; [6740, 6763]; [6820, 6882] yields -0.01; 10.4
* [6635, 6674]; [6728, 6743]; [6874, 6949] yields -0.02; 10.5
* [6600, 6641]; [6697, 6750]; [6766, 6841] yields 0.00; 10.5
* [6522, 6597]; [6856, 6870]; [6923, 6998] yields 0.03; 10.3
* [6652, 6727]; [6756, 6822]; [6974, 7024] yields 0.00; 10.4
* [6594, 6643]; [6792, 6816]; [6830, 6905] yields -0.01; 10.3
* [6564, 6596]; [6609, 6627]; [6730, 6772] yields -0.02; 10.4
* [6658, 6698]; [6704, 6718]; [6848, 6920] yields 0.00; 10.5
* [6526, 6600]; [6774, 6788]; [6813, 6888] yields -0.03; 10.3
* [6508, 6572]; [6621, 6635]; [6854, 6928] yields -0.02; 10.5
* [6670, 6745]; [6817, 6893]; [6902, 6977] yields 0.01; 10.4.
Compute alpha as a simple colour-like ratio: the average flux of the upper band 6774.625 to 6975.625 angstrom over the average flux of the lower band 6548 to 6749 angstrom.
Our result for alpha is 1.0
